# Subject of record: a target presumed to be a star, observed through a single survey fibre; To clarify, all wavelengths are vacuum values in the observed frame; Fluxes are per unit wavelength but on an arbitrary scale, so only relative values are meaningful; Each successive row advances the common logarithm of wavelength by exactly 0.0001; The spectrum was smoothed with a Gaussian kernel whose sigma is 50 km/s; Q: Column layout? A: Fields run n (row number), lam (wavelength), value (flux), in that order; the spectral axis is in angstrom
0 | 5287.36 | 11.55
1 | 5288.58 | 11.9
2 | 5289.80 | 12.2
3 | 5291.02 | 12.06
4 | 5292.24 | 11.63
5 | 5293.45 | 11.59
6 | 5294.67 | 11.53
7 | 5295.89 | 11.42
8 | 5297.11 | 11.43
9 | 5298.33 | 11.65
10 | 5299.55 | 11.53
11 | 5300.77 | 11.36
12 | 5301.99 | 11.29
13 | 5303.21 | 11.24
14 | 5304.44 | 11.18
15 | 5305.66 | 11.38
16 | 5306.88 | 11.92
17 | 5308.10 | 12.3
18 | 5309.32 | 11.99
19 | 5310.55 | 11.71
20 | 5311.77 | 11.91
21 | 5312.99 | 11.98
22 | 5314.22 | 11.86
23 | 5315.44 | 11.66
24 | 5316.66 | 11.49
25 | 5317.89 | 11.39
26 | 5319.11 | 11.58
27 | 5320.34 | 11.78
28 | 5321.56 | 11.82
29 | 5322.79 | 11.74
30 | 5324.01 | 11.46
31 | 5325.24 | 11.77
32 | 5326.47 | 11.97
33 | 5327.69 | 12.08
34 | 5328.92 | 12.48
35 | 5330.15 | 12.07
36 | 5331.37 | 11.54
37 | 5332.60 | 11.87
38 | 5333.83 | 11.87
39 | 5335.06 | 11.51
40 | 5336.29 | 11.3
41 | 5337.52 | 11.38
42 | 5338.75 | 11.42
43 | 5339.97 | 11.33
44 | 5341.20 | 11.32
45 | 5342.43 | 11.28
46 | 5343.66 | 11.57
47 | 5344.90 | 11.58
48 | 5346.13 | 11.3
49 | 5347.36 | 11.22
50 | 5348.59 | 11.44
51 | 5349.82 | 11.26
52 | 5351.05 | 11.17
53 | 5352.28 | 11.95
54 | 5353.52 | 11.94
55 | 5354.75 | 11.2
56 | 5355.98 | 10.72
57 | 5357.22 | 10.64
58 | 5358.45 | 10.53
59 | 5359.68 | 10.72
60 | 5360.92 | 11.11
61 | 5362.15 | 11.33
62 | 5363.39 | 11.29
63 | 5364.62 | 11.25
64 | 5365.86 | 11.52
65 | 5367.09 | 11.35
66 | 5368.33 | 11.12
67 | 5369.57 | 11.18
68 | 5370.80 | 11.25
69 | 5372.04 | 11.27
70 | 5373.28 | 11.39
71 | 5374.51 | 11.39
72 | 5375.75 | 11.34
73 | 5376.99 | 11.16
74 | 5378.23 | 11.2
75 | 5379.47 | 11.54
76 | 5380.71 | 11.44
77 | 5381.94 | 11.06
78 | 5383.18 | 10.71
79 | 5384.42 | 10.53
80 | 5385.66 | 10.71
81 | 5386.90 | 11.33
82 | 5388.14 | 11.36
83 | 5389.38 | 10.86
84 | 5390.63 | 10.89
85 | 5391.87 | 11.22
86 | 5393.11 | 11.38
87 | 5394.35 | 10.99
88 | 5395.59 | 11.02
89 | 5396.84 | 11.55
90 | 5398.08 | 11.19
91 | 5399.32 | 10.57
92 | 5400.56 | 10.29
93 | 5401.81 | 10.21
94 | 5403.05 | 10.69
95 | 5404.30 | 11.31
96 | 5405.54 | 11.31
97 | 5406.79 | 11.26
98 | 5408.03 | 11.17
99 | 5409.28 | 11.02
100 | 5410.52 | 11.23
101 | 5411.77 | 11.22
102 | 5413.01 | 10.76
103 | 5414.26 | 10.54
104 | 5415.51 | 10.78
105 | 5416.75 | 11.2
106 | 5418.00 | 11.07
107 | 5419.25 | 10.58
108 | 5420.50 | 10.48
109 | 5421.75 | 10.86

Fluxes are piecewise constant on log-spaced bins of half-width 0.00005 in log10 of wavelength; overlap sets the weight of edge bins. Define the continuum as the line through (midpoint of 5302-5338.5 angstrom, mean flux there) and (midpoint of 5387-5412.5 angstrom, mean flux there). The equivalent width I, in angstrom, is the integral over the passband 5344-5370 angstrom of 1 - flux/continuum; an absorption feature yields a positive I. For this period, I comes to 0.4 angstrom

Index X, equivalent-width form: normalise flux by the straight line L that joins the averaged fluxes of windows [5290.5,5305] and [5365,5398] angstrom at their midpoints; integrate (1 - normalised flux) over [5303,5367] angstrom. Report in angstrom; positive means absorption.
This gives -1.0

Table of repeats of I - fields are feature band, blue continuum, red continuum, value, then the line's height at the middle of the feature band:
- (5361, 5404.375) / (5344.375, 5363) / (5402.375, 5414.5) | 0.1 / 11.1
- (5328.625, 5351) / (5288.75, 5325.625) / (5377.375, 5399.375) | -0.2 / 11.4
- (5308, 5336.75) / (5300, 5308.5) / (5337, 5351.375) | -0.9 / 11.4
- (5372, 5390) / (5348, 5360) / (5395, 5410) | -0.1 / 11.1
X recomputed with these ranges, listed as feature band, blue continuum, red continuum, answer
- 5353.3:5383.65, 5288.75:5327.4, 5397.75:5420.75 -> 0.1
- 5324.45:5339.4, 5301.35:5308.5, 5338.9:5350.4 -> -0.4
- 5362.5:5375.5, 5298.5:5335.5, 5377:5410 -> -0.1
